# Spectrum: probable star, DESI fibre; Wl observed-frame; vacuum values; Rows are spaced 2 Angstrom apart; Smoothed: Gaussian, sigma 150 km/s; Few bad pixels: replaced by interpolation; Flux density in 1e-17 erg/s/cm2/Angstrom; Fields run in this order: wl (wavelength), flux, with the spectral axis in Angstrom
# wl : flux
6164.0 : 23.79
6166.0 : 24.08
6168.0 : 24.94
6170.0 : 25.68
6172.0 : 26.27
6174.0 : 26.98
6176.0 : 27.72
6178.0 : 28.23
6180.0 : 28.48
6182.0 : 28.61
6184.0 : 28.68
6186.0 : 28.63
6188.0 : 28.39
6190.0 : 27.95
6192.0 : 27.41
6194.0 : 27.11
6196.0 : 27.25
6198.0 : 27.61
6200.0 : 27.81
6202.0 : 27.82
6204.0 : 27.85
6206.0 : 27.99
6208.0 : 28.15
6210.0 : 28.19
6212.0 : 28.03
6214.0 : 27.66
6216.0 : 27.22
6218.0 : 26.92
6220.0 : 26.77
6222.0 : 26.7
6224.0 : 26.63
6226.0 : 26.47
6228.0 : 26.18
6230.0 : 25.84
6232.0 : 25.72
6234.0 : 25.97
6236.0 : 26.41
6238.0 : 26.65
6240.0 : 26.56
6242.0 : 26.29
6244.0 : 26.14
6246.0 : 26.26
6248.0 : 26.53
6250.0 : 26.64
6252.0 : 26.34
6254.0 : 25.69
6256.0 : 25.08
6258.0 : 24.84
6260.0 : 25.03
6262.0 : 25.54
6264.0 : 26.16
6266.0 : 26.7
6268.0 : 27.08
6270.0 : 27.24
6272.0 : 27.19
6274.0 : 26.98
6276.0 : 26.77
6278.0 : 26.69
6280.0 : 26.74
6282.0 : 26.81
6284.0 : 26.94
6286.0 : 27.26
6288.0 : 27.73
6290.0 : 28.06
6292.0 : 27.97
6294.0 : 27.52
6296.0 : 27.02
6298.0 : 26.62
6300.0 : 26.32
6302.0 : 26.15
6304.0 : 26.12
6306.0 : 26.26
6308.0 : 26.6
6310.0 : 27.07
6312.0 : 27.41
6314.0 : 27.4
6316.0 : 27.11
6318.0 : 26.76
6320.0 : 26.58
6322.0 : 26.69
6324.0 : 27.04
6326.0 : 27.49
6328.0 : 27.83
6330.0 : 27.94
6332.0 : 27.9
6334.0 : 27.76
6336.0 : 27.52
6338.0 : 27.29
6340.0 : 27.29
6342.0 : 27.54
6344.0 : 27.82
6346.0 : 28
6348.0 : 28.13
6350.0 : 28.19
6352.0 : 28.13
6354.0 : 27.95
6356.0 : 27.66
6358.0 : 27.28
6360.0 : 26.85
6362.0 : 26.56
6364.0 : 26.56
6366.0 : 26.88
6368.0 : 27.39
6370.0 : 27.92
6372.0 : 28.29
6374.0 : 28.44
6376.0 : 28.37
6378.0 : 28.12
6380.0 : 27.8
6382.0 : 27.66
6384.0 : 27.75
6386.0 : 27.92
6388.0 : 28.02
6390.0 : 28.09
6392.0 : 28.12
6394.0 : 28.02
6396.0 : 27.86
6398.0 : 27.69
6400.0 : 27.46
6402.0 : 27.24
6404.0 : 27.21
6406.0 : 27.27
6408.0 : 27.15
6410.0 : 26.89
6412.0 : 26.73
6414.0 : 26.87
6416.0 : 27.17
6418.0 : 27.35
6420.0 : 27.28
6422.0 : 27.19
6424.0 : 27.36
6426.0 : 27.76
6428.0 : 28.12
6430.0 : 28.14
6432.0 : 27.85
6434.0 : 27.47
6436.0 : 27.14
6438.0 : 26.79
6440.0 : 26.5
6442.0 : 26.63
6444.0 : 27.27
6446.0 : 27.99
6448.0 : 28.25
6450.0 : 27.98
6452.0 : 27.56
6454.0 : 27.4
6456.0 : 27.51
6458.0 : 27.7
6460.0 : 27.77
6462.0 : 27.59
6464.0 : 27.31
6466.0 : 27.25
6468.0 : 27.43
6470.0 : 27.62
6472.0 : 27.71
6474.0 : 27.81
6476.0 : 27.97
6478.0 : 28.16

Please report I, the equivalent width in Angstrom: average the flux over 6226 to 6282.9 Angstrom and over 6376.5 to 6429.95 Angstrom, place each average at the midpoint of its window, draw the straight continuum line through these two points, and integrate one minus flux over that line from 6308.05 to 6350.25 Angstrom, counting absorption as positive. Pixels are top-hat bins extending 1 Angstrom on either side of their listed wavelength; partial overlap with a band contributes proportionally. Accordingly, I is -0.8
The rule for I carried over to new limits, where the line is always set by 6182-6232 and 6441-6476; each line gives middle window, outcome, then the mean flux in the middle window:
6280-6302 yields 0.3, 27.2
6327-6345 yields -0.1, 27.7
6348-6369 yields 0.1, 27.4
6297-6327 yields 0.8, 26.8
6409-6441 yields 0.3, 27.3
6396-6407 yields 0.1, 27.4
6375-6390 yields -0.2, 28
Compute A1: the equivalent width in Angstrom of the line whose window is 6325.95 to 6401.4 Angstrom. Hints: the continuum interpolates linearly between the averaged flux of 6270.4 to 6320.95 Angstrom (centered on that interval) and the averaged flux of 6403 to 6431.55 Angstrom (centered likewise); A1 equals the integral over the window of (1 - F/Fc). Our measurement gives -1.5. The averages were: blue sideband 27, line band 27.7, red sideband 27.3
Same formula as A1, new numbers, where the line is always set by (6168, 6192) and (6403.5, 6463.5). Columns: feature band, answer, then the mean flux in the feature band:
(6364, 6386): -0.3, 27.8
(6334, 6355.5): -0.2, 27.8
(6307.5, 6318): 0.2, 27.1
